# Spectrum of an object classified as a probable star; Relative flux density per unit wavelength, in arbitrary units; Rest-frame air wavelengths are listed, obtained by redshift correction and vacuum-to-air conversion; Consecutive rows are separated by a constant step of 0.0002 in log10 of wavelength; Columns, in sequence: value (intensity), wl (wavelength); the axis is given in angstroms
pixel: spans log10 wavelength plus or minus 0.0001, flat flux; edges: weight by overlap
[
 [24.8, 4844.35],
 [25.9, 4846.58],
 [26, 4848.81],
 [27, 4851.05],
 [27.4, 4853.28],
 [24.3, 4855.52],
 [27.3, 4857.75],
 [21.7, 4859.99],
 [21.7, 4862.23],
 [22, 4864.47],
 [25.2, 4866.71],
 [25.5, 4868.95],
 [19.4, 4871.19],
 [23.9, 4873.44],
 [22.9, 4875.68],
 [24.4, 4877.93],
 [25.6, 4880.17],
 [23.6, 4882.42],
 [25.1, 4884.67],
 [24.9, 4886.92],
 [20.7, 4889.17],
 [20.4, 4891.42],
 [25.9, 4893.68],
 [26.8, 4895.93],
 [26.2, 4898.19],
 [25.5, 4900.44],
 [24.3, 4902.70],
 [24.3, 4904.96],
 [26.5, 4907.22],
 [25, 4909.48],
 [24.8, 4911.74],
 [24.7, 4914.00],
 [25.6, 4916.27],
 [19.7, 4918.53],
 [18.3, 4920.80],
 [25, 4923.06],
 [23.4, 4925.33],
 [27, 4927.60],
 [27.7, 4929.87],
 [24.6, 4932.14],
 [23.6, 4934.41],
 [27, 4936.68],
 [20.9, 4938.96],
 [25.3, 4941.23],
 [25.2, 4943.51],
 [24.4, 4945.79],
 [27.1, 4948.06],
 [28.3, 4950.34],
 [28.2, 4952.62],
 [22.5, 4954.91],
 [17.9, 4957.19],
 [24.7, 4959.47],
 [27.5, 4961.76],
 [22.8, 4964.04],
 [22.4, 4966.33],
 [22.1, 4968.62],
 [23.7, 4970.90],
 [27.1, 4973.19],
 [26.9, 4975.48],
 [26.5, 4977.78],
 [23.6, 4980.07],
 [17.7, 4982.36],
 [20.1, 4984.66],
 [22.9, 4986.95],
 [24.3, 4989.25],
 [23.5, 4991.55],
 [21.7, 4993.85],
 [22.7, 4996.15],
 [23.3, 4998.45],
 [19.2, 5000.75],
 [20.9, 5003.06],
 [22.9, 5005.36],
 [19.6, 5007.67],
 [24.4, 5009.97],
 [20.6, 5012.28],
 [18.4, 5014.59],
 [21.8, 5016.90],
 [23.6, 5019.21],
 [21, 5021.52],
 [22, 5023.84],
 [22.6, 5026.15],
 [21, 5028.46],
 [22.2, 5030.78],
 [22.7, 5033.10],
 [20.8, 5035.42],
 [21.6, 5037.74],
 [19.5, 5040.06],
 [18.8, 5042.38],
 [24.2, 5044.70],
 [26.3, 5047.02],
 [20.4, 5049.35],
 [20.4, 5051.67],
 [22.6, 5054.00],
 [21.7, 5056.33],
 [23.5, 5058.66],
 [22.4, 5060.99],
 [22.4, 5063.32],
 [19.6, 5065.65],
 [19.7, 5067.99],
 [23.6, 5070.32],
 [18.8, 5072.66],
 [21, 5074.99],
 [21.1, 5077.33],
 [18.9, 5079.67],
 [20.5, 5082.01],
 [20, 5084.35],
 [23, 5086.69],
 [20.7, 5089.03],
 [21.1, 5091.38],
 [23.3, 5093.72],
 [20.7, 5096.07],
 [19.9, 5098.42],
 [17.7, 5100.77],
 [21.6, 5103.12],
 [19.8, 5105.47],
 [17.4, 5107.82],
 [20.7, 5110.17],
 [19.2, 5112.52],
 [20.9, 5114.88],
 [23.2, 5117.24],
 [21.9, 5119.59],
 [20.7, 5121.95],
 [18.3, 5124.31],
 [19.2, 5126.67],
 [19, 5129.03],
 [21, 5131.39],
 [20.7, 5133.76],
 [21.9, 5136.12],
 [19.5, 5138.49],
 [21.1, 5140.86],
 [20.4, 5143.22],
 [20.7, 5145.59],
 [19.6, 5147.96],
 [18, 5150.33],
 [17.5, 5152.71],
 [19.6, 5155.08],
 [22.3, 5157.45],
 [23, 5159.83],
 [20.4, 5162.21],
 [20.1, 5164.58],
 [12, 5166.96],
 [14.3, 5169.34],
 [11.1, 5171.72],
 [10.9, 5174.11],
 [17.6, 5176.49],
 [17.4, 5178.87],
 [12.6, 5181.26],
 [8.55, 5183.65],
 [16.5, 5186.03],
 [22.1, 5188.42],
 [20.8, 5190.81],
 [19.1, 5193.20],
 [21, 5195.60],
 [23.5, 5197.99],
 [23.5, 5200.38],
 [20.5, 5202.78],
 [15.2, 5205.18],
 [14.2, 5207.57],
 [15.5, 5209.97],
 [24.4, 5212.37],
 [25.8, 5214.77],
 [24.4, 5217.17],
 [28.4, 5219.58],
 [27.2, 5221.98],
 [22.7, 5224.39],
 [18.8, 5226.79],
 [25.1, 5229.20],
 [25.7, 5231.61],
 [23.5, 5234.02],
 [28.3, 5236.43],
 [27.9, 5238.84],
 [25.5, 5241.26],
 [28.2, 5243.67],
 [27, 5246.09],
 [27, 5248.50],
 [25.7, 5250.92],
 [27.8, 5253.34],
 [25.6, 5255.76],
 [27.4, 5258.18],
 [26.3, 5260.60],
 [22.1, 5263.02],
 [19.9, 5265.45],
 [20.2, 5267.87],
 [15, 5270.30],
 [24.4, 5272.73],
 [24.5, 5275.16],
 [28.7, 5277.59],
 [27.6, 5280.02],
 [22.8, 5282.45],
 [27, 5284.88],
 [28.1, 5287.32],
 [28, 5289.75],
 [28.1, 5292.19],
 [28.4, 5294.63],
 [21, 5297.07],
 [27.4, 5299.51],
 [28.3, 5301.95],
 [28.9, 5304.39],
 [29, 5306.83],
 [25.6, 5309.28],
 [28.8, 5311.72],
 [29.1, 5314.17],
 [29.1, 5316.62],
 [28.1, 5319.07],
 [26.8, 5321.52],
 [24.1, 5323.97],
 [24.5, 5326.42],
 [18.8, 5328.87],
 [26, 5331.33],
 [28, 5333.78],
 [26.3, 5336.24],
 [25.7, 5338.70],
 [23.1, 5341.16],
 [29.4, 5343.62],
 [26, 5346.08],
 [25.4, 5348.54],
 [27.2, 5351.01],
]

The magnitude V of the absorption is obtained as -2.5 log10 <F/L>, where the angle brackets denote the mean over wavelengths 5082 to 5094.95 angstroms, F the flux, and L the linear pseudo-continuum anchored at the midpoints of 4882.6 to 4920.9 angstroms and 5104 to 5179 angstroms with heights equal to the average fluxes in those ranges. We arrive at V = -0.07 mag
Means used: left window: 24.2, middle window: 21.5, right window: 19.1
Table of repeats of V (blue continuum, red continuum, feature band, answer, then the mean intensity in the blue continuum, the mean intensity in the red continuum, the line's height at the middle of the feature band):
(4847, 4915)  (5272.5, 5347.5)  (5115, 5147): 0.24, 24.4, 26.5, 25.7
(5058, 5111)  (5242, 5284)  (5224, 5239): -0.02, 20.7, 24.7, 24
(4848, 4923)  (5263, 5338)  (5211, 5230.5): 0.04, 24.1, 25.7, 25.4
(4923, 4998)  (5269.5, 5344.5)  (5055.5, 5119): 0.19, 24.2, 26.2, 24.9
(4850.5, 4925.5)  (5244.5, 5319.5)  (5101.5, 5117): 0.25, 24.1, 26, 25.2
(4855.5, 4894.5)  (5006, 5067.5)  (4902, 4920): -0.05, 23.5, 21.7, 23.1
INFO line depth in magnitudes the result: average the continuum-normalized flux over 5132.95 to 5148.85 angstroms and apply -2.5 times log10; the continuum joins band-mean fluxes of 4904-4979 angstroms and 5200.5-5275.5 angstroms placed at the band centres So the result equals 0.17 mag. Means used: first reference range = 24.6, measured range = 20.6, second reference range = 23.7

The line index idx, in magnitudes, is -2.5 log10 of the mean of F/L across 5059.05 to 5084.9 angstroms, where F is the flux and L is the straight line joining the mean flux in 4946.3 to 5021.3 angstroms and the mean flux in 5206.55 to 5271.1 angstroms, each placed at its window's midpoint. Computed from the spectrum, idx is 0.13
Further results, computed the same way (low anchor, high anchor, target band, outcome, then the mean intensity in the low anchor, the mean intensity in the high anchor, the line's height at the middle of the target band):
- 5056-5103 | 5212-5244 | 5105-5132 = 0.10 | 21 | 25.4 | 22.1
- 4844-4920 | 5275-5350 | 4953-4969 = 0.07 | 24.3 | 26.6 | 24.8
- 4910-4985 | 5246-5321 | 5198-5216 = 0.26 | 24.2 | 26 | 25.6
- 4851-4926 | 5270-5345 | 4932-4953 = -0.05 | 24.1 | 26.3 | 24.3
